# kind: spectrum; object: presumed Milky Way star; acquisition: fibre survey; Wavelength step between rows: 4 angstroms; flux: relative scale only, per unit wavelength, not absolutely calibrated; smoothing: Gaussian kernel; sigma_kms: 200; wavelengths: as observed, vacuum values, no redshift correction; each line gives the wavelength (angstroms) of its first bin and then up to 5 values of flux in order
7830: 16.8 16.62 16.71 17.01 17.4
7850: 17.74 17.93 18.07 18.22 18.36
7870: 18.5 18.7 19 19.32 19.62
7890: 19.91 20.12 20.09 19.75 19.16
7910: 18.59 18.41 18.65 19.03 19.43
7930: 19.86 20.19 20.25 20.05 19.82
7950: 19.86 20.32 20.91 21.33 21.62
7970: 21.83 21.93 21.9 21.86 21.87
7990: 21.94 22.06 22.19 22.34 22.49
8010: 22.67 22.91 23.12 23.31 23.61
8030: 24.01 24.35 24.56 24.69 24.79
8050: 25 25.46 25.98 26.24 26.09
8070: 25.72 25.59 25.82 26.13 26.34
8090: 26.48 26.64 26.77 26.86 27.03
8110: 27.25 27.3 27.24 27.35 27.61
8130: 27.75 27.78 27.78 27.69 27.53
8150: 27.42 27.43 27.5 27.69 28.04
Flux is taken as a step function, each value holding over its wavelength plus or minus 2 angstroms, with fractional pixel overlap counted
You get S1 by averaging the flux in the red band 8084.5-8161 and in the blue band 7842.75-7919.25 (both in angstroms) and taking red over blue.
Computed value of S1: 1.5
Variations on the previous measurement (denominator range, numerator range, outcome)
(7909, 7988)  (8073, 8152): 1.32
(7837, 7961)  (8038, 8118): 1.37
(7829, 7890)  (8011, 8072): 1.36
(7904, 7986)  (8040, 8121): 1.29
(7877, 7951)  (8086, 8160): 1.40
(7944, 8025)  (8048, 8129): 1.21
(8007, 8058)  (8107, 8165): 1.14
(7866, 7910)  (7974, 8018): 1.15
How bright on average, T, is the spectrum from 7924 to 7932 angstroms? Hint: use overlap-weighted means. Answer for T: 19.6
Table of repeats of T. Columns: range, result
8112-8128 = 27.4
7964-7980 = 21.8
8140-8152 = 27.5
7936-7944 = 20.1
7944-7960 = 20.2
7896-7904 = 19.9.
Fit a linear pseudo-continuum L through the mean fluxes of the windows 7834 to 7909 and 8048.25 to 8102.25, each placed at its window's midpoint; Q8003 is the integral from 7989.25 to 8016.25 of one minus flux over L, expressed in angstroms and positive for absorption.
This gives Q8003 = 1.2 angstroms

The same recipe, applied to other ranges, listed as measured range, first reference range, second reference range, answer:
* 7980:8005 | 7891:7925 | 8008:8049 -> 0.45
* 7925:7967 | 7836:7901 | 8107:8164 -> 1.67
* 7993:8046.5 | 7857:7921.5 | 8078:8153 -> 0.83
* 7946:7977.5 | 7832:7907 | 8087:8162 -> 0.93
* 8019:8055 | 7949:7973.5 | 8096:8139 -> -0.36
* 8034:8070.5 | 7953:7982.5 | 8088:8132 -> -0.72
